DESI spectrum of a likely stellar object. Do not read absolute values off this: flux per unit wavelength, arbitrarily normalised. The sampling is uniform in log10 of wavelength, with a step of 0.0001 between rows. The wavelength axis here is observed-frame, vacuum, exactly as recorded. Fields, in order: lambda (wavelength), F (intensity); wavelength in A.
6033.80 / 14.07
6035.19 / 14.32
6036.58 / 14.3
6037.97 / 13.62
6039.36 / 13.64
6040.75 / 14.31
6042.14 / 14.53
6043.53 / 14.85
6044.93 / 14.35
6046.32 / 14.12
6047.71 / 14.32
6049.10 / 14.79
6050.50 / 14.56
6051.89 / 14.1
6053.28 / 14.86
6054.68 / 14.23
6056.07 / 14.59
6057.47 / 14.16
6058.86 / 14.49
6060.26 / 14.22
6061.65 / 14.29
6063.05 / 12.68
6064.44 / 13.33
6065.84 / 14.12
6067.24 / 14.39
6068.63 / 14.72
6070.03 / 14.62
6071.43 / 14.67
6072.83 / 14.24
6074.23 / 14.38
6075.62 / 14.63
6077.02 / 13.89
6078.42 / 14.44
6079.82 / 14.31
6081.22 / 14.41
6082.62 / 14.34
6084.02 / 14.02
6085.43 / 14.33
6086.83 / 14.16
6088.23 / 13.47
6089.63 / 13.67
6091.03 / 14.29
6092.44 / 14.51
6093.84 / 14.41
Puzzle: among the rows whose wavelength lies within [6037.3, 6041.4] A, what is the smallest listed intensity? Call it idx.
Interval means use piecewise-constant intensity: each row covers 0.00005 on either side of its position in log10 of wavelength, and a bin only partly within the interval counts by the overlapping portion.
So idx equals 13.62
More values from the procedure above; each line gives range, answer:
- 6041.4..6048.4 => 14.12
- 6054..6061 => 14.16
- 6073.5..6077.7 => 13.89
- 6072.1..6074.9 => 14.24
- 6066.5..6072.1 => 14.39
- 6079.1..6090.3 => 13.47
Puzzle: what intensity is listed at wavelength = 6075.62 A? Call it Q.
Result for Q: 14.63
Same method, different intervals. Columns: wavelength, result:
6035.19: 14.32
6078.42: 14.44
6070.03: 14.62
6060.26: 14.22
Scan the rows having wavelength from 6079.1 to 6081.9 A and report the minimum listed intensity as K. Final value 14.31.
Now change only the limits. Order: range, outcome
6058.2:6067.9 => 12.68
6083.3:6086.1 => 14.02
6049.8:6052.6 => 14.1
